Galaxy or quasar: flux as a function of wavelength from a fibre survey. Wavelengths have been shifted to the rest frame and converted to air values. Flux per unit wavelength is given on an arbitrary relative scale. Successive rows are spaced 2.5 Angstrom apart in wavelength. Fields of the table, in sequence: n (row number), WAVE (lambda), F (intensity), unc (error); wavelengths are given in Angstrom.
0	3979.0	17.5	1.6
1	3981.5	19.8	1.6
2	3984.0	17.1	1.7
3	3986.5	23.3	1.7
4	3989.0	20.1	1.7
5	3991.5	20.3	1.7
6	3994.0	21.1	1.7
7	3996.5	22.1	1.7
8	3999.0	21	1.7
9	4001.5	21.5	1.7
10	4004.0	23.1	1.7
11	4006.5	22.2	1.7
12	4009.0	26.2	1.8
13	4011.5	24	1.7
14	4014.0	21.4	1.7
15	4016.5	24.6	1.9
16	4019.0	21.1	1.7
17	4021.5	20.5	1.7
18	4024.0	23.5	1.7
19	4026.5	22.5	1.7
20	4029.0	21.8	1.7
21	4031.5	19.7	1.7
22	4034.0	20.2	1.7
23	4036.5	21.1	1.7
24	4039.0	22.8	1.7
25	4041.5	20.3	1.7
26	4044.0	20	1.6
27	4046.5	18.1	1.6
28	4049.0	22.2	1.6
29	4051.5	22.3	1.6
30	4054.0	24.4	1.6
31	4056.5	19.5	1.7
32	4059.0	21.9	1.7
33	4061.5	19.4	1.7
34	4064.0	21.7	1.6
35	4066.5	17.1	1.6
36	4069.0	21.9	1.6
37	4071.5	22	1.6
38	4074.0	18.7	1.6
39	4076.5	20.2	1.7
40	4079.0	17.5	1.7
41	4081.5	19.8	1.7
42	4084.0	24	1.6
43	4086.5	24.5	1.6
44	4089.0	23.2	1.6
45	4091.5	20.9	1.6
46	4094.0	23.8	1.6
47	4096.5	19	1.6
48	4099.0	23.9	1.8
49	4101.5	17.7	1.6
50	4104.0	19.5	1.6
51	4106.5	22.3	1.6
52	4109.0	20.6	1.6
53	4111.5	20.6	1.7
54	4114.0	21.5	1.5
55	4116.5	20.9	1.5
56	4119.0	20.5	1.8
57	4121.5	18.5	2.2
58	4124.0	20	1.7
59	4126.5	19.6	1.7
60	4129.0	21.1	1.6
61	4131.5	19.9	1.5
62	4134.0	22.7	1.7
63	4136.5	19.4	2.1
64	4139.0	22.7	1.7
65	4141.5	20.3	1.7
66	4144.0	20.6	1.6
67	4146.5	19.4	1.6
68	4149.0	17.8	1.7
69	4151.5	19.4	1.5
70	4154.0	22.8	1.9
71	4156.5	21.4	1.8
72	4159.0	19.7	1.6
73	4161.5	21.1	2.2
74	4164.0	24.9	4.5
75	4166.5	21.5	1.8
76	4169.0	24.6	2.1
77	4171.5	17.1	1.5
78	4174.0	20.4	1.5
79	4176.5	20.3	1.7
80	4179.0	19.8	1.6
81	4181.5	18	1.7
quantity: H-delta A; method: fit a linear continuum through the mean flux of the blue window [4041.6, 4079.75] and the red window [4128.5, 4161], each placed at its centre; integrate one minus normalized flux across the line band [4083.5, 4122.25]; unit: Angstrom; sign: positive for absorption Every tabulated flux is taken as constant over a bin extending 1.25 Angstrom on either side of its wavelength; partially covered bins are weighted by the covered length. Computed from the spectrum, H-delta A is -1.5 Angstrom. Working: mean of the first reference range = 20.5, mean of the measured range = 21.3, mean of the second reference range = 20.6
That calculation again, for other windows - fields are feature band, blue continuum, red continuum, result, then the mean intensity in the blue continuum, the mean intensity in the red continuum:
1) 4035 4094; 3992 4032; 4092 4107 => 1.1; 22.3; 21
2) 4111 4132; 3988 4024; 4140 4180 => 0.8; 22.1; 20.7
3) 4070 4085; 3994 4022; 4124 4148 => 0.8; 22.5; 20.6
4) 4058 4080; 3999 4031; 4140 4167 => 1.8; 22.6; 20.8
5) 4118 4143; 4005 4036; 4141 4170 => 1.0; 22.3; 21.1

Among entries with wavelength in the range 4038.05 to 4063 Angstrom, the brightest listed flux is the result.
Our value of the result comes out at 24.4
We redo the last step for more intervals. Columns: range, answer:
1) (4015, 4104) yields 24.6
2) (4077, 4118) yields 24.5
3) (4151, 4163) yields 22.8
